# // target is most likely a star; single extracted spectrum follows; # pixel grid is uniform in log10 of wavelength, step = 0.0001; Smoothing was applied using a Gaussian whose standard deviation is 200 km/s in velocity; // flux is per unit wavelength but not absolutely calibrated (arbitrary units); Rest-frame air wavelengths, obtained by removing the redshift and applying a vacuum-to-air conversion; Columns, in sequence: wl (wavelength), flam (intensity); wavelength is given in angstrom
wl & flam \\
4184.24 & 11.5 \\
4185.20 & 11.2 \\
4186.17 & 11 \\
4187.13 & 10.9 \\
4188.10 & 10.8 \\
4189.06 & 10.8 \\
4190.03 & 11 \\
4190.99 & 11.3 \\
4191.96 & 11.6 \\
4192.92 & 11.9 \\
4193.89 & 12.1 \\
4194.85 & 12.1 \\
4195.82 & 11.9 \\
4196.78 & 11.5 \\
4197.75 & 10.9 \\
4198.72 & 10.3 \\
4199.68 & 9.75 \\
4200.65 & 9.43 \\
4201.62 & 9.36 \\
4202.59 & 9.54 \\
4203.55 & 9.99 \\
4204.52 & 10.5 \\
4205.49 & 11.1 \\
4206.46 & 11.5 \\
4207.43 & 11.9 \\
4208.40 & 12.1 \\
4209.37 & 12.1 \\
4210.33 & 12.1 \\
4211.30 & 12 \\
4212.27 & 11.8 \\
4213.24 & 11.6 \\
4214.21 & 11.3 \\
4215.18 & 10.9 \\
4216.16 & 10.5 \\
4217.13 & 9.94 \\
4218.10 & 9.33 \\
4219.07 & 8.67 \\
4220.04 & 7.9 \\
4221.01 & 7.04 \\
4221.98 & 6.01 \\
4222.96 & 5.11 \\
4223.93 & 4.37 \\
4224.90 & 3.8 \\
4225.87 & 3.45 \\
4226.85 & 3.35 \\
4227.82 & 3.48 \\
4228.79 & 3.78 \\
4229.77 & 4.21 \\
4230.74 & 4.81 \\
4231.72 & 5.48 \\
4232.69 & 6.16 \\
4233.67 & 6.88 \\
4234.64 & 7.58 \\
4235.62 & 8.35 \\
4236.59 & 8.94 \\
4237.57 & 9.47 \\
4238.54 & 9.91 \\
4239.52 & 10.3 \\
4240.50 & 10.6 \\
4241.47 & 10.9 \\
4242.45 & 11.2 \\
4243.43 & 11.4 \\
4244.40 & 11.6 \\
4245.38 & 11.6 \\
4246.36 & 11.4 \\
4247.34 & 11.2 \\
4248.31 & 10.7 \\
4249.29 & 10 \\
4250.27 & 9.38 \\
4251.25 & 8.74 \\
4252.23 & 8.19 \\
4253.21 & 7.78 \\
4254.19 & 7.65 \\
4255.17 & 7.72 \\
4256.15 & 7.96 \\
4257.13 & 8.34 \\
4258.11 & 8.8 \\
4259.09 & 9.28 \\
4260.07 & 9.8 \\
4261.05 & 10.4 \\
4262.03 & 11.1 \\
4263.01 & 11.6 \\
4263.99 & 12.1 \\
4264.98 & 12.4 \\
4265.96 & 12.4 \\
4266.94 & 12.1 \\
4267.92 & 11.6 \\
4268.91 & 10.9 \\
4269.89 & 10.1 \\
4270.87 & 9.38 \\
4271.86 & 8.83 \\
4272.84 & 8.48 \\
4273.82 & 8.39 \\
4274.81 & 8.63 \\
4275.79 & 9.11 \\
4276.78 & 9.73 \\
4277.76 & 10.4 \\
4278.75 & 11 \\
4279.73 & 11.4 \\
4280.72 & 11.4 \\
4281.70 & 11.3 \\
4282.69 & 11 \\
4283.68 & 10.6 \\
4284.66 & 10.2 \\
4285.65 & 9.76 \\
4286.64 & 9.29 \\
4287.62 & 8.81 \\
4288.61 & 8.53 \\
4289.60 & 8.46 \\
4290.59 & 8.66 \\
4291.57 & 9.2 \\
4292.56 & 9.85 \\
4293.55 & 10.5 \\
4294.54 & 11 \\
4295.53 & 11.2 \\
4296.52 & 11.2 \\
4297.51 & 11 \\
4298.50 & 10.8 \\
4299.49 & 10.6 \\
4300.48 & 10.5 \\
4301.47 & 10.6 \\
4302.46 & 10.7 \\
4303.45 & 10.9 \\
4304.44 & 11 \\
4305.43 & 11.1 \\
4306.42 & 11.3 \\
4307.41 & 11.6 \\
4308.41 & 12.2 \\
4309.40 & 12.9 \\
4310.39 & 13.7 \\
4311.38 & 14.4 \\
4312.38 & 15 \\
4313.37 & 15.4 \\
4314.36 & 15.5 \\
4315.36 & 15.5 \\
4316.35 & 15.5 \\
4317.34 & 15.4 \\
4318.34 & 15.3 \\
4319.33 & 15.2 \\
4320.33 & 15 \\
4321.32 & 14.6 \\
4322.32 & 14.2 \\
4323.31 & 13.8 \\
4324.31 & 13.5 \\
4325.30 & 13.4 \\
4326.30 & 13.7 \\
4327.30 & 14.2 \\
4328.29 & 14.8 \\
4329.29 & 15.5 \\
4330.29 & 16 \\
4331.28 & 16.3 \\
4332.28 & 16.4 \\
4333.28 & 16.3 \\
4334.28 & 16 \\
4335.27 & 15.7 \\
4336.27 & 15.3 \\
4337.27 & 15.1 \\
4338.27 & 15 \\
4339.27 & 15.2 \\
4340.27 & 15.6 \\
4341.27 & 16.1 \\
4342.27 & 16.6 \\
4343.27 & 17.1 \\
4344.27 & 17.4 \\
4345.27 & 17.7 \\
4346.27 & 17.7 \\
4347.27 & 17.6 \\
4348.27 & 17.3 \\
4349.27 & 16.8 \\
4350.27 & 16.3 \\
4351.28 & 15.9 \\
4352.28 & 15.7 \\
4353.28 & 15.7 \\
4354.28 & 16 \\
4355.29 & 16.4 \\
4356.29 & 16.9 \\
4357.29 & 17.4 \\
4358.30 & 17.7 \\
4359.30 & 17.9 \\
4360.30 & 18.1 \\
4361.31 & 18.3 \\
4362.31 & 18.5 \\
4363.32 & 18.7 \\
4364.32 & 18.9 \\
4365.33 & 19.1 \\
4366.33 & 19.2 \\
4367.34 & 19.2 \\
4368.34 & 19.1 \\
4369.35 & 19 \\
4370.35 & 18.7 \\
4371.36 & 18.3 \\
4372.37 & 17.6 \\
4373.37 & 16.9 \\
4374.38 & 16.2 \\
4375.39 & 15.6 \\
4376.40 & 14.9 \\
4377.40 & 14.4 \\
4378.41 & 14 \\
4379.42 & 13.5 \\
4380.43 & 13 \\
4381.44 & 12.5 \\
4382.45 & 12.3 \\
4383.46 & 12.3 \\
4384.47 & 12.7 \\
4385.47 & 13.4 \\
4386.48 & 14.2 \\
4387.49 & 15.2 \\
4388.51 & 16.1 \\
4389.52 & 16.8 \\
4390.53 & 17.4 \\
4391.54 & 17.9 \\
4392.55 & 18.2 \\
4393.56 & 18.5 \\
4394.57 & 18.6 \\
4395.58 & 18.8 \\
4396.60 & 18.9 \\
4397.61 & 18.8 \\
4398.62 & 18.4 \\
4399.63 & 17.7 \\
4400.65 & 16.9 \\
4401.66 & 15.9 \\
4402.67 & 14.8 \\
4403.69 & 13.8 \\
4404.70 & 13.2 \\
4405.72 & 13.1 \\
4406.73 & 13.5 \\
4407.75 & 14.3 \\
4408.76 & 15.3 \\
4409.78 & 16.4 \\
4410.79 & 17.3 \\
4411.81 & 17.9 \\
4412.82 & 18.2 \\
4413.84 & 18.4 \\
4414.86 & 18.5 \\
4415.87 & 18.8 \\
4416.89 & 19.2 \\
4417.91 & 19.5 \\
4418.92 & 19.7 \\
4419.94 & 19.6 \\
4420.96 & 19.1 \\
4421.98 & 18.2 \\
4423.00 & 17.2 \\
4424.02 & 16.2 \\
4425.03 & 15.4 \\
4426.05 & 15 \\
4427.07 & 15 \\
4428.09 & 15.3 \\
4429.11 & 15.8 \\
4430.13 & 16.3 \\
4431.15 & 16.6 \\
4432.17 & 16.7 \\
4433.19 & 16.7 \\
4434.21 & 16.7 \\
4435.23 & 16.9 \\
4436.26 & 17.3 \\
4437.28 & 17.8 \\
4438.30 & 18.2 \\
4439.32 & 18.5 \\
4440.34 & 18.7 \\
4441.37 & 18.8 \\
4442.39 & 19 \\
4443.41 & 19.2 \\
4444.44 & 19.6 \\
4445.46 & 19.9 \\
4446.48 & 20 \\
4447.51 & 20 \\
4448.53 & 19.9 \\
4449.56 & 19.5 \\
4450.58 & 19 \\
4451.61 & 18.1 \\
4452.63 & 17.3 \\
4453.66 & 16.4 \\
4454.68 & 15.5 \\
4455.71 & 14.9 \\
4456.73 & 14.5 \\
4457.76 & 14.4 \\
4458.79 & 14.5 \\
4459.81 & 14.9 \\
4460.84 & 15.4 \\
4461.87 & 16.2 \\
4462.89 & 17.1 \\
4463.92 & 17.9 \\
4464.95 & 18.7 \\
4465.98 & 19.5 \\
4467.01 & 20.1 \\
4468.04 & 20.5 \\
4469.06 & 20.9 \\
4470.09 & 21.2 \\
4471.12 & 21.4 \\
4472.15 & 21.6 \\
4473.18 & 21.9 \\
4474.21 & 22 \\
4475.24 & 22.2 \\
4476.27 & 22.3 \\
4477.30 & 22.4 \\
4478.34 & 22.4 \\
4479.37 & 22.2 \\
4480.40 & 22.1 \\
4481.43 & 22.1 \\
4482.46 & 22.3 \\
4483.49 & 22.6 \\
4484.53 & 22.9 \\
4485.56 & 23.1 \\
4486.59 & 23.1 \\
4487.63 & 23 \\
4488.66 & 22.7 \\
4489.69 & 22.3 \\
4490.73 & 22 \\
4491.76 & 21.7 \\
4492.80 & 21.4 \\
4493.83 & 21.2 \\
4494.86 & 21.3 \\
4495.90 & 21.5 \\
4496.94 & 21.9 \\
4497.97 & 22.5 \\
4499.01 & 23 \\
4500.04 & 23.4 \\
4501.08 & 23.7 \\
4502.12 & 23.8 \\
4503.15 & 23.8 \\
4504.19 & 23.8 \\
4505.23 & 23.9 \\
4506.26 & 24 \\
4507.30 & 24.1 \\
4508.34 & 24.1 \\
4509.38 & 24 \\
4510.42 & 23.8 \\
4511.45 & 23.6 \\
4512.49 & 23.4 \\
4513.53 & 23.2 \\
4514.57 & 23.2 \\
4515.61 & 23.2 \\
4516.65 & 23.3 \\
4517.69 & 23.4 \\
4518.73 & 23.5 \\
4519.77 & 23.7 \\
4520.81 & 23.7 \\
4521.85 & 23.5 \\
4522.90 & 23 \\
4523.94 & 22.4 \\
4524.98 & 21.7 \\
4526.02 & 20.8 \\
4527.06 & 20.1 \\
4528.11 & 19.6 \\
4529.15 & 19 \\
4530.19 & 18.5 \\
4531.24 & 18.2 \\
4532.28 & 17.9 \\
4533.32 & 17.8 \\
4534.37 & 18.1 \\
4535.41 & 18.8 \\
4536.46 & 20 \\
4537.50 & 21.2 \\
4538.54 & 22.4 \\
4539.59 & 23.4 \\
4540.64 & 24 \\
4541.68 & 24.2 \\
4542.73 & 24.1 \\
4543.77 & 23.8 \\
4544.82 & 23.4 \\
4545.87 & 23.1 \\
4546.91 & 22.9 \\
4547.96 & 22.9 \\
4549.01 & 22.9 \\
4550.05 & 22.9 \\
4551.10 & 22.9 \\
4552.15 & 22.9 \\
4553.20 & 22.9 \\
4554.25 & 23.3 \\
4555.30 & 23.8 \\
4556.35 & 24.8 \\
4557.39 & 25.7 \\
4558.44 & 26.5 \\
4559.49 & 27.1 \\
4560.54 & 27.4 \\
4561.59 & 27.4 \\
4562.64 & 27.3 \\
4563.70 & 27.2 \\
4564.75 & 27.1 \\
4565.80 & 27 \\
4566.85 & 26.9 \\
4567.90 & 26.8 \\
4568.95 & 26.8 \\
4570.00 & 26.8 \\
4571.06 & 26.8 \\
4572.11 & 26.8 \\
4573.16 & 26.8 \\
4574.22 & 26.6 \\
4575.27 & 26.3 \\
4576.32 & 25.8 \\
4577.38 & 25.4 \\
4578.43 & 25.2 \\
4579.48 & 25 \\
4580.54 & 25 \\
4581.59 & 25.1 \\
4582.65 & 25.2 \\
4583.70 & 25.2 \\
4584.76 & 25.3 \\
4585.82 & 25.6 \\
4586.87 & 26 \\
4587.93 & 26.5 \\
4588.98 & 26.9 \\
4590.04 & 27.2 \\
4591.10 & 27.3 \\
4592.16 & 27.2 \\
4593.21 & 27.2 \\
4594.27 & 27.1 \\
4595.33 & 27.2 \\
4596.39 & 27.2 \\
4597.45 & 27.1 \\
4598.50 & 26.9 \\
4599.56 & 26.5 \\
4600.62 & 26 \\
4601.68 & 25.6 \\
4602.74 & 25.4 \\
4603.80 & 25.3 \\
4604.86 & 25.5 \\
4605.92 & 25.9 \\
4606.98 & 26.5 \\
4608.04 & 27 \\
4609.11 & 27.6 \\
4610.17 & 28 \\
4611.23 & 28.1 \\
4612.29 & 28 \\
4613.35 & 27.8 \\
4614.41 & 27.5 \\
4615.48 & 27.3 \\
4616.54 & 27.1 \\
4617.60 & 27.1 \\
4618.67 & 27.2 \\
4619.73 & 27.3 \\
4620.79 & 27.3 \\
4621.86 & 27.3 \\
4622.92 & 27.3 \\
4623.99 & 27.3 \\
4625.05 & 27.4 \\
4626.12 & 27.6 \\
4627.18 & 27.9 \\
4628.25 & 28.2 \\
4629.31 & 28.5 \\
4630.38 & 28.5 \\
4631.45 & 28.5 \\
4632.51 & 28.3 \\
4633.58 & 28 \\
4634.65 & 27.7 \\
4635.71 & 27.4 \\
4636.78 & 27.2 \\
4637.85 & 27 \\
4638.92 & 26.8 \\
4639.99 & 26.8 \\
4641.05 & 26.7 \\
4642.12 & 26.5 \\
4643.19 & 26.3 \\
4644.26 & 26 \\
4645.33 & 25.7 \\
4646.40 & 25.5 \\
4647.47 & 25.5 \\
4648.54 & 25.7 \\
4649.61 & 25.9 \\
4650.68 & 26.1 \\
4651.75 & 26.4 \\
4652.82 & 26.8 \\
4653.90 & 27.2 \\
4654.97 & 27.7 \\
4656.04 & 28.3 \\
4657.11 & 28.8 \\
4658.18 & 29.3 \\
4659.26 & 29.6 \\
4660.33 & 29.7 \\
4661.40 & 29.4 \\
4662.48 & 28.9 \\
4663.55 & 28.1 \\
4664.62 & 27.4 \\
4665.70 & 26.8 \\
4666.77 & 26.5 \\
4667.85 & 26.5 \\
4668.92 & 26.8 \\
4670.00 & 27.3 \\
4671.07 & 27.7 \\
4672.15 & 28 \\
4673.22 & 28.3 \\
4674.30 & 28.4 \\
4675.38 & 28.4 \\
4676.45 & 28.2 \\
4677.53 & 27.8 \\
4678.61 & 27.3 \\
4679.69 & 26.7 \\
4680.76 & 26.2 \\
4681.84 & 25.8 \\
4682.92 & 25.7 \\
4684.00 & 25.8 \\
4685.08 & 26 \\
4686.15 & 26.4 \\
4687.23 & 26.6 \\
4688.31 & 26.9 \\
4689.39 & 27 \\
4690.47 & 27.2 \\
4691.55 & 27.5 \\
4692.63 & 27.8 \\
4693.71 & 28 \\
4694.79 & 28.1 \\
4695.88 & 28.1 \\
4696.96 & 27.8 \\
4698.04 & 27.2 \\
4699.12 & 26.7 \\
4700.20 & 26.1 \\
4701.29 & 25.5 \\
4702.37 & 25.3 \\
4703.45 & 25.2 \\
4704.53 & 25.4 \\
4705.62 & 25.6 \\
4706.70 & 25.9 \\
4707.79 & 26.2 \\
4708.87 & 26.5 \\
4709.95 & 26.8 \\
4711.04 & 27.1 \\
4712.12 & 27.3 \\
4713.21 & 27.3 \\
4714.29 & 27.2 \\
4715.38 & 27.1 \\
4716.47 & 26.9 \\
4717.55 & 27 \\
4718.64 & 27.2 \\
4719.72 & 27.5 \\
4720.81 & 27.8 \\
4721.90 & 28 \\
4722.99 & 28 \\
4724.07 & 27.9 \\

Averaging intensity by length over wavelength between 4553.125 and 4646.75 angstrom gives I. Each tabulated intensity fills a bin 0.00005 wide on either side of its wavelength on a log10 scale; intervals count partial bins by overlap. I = 26.7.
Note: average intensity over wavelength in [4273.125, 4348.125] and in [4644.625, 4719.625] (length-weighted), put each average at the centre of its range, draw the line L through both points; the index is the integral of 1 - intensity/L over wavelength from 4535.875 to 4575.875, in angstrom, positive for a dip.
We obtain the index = -4.6 angstrom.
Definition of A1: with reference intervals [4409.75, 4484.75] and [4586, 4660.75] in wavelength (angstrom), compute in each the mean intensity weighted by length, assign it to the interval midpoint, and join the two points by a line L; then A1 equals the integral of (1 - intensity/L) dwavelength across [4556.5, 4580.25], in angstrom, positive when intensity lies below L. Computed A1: -2.0 angstrom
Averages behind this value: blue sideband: 18.6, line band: 26.5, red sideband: 27.1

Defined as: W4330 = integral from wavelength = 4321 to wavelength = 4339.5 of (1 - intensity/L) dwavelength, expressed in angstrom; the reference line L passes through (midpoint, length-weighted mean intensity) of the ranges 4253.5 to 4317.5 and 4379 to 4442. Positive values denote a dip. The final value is -3.03 angstrom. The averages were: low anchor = 10.8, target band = 15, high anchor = 16.6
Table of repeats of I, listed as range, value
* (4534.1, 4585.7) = 24.7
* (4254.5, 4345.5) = 12.3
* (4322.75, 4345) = 15.4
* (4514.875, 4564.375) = 22.8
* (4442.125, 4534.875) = 20.9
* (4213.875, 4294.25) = 9.07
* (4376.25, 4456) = 16.8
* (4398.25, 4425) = 16.9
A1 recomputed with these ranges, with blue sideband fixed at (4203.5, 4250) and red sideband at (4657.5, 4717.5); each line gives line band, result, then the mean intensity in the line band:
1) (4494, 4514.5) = -3.5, 23.3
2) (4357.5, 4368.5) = -3.3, 18.6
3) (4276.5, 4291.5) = 1.5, 10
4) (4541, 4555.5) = -1.1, 23.3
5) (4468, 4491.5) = -4.0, 22.2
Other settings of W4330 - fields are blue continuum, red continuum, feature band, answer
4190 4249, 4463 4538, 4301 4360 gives -3.1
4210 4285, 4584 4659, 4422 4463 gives 3.0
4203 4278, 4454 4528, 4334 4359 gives -3.5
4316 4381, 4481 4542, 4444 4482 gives 2.5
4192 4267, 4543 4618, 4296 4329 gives 0.4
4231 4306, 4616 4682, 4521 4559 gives 0.6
